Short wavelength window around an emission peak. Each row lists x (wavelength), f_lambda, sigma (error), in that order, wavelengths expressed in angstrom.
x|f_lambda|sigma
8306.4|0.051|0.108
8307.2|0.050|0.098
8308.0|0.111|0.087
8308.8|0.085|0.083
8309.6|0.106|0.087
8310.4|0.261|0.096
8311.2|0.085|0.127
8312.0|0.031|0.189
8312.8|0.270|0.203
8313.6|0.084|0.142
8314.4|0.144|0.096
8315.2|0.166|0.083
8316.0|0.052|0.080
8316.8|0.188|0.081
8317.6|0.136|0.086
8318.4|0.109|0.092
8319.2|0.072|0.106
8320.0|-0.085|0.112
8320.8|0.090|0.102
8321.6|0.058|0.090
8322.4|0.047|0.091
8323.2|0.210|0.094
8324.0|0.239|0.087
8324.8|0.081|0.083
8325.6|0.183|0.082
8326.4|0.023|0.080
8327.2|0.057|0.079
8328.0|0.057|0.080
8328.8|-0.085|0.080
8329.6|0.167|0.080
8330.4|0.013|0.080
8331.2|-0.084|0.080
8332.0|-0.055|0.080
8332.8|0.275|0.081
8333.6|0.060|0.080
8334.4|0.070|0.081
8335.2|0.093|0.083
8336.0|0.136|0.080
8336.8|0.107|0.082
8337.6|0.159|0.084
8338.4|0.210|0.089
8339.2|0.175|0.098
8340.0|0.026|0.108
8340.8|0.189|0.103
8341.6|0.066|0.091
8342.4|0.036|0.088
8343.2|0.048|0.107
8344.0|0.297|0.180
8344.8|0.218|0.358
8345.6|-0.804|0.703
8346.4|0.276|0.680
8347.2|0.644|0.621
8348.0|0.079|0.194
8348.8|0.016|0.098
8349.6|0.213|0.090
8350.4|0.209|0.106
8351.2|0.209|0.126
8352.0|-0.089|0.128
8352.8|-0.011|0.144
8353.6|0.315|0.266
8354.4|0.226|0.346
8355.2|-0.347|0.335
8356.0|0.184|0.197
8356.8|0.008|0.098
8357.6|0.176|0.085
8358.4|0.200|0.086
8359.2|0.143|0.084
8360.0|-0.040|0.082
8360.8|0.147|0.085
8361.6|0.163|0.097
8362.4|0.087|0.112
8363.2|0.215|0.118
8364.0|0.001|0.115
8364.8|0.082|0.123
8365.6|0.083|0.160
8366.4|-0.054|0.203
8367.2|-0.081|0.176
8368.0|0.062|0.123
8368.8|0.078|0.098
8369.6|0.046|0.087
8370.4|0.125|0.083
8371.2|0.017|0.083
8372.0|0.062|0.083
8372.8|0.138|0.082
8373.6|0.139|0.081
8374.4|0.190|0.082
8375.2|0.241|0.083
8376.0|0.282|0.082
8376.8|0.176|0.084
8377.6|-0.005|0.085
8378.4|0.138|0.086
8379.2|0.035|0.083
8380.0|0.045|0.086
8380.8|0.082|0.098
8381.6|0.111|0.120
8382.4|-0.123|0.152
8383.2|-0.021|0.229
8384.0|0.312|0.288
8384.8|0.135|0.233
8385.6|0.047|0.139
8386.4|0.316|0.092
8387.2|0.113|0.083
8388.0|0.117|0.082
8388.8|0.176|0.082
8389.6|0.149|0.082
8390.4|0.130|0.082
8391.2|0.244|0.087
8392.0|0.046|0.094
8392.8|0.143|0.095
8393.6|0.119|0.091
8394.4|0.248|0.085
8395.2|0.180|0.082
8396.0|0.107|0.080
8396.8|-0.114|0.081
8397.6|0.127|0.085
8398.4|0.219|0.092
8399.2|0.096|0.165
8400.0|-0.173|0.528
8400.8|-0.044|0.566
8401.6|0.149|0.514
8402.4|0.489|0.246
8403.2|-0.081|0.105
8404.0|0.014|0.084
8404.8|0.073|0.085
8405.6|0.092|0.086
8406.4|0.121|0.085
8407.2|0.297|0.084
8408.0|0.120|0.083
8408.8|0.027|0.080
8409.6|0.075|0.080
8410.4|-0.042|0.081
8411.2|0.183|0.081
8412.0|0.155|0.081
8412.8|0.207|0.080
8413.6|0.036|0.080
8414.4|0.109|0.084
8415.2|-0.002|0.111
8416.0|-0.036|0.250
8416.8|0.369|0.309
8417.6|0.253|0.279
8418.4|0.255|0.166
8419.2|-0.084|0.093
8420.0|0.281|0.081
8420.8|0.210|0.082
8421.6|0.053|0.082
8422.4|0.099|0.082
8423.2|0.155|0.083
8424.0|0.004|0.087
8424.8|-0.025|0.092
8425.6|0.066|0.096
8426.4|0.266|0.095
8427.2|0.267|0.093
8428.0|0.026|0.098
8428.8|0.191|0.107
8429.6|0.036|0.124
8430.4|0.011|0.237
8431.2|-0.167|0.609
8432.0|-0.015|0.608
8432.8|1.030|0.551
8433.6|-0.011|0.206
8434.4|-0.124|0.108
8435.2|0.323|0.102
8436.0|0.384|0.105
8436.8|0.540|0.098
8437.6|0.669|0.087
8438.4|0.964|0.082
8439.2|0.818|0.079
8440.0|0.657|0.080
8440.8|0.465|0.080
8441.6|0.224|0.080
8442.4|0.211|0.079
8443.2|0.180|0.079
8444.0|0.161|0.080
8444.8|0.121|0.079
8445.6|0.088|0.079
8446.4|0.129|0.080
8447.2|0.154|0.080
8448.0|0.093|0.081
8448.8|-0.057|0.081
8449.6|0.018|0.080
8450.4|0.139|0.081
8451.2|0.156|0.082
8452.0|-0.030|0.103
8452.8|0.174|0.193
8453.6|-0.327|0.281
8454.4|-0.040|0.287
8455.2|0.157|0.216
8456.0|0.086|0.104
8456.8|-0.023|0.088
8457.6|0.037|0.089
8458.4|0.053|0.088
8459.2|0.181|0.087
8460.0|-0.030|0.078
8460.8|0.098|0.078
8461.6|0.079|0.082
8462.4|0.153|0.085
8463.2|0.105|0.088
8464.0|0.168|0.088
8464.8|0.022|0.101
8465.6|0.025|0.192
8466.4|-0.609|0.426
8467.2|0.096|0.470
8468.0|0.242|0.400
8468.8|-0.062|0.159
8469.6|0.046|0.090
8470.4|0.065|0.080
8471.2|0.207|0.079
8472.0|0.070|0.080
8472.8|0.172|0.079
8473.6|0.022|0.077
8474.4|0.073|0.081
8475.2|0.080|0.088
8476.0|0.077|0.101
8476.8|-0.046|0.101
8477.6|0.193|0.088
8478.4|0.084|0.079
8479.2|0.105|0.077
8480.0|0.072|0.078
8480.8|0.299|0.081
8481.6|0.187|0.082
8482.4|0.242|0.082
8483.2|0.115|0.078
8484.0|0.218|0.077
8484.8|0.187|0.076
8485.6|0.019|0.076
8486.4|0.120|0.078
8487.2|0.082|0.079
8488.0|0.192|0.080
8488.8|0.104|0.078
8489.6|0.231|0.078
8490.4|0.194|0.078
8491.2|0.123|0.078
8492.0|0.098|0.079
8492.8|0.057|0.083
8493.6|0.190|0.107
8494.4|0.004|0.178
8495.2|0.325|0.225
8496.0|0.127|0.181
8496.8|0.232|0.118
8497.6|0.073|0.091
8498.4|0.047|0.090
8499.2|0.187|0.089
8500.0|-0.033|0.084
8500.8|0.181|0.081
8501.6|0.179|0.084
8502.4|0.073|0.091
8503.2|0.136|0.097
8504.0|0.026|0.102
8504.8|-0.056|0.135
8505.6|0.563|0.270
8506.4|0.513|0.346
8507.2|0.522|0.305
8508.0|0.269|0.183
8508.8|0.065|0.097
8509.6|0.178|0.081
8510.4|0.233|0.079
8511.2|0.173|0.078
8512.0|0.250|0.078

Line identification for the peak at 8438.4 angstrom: H-gamma 4340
